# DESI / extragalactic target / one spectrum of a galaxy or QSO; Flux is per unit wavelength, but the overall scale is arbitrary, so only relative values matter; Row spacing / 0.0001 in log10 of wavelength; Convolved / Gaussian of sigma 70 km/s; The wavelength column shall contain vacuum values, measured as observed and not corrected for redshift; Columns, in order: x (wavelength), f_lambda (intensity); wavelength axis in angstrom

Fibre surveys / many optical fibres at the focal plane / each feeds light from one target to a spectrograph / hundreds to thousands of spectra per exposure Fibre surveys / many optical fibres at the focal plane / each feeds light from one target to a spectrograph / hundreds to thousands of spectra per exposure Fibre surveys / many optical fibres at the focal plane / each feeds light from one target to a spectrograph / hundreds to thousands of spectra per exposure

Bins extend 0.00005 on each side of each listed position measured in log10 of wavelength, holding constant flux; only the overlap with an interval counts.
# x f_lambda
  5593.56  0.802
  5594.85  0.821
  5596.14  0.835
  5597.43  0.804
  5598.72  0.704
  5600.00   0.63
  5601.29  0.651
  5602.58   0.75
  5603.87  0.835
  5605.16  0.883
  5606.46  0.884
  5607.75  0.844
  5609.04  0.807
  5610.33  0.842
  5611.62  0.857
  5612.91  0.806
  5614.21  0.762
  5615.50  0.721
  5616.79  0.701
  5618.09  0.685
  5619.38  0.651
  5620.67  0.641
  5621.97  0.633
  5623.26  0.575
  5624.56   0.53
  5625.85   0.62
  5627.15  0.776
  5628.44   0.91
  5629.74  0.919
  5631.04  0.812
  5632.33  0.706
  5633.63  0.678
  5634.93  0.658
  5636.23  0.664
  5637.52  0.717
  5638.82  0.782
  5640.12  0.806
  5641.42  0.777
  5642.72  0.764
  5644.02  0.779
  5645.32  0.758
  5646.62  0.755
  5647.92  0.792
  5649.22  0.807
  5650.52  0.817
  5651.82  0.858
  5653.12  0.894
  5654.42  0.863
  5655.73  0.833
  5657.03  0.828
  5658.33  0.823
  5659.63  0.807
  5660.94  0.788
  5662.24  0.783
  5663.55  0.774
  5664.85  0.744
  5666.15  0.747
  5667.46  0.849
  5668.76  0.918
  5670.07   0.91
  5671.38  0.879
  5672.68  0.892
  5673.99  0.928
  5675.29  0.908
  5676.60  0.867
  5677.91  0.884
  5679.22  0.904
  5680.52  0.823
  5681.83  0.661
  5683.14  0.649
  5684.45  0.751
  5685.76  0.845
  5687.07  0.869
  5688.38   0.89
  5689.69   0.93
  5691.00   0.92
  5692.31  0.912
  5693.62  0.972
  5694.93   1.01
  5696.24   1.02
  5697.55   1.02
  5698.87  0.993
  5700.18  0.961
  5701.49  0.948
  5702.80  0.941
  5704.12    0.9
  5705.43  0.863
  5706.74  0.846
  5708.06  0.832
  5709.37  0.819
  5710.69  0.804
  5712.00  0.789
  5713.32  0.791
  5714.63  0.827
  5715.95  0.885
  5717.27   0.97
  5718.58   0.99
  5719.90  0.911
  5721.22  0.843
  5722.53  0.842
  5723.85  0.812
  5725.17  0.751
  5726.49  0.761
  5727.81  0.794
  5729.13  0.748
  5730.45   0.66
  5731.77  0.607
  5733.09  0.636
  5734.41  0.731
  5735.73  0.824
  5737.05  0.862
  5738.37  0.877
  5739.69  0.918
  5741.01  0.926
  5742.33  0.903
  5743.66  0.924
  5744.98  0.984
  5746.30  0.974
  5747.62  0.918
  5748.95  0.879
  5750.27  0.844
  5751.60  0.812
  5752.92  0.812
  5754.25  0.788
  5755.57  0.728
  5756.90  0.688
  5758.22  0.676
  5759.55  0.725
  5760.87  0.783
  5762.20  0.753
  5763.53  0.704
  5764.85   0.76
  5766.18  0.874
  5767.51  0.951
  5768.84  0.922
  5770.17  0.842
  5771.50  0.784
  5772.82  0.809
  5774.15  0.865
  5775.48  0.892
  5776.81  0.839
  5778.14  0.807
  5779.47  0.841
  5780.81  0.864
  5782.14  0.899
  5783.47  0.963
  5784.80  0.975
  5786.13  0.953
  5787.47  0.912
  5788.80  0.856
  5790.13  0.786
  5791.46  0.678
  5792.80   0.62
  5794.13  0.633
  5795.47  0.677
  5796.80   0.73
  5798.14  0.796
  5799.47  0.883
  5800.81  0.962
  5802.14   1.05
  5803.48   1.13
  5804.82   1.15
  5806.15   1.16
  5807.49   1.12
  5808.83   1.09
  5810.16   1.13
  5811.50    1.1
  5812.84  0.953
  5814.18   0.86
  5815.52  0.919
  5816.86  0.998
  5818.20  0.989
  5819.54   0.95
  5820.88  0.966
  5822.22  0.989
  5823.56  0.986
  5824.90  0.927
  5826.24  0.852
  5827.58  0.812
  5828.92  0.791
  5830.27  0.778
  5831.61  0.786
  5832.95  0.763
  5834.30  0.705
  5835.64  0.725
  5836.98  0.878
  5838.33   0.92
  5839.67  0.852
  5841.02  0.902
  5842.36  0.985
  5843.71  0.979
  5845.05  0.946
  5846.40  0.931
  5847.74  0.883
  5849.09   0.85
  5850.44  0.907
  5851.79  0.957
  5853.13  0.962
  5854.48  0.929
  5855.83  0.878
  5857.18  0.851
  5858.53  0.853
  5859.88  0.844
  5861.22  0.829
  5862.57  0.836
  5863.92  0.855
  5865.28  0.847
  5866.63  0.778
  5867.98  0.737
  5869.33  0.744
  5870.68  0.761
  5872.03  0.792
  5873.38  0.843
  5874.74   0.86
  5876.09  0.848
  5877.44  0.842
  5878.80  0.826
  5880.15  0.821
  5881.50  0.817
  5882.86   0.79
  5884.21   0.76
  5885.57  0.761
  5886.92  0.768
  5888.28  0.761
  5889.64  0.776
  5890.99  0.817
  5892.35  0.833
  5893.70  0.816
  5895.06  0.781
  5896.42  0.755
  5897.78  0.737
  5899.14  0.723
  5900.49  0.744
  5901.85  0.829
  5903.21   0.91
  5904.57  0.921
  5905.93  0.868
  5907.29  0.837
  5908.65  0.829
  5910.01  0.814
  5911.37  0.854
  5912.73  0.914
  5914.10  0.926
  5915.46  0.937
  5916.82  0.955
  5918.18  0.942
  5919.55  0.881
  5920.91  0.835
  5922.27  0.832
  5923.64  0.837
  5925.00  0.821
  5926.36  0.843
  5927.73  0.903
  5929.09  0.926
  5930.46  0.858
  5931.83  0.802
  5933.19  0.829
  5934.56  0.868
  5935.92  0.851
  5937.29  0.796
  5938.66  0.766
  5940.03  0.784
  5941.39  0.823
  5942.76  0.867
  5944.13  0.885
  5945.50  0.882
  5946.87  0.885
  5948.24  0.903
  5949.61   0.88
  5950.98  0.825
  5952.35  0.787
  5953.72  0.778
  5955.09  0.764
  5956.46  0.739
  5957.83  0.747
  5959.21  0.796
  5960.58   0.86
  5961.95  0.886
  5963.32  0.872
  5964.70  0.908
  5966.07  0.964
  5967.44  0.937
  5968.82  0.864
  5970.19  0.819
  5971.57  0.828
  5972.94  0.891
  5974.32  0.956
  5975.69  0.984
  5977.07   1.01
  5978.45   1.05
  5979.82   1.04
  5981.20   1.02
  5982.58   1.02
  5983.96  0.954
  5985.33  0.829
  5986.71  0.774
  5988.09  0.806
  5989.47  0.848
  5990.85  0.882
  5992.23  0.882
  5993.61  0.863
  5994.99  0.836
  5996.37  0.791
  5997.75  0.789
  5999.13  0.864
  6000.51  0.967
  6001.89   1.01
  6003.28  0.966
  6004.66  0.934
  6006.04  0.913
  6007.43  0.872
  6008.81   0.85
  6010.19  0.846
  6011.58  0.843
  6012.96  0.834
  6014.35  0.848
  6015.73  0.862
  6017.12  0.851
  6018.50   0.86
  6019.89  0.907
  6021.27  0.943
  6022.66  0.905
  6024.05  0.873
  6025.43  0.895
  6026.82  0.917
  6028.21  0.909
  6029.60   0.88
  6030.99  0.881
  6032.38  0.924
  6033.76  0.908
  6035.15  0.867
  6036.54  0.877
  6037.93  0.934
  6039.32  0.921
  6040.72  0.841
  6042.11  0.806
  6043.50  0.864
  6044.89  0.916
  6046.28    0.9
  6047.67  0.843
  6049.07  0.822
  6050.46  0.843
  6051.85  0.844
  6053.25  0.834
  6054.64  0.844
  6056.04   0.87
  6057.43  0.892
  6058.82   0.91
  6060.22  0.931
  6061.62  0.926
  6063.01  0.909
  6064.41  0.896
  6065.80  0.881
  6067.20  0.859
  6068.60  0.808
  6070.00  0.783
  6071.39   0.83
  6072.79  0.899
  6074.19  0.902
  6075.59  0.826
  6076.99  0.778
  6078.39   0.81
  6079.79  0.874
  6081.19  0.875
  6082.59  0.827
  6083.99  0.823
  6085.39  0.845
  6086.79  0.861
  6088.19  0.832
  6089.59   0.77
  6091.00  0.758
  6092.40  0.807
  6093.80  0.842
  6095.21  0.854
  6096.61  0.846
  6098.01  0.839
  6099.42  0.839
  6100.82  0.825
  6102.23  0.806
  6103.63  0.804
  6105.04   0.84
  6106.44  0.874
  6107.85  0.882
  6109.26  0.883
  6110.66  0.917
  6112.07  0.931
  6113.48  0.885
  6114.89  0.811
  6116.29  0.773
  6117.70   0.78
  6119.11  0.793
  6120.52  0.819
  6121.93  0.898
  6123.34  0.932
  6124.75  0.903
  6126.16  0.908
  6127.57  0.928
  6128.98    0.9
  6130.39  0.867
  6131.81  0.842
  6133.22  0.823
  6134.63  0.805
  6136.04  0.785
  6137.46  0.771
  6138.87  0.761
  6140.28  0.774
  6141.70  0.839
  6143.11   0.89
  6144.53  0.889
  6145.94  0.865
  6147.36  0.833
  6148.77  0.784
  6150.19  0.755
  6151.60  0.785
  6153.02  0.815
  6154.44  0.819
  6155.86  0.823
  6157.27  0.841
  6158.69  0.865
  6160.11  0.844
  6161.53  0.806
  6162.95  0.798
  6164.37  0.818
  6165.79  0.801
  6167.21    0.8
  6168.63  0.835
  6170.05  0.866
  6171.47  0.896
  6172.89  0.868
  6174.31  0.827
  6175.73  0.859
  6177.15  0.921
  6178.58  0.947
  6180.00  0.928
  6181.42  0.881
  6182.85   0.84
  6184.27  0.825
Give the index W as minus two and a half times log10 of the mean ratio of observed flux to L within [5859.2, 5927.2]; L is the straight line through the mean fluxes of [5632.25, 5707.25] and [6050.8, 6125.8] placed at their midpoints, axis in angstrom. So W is 0.03 mag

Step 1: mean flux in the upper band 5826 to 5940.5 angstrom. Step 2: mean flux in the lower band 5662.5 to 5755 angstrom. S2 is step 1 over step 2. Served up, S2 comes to 0.98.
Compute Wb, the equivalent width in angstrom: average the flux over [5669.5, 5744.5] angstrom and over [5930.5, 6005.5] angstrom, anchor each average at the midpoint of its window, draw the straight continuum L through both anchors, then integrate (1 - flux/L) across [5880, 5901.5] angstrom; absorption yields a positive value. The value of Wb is 2.24 angstrom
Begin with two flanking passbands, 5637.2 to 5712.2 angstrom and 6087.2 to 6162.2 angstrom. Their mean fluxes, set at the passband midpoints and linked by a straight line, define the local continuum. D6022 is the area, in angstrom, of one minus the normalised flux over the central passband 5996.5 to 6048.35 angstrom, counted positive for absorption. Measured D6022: -2.8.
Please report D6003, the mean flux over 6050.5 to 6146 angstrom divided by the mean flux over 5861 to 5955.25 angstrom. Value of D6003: 1.02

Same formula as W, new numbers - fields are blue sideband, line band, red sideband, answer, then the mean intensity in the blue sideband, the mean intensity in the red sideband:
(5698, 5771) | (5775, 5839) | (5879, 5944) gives -0.079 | 0.835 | 0.833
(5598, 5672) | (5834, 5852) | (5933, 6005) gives -0.067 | 0.772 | 0.875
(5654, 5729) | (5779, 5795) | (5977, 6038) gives 0.053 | 0.86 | 0.895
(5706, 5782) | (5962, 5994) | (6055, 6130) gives -0.084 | 0.825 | 0.855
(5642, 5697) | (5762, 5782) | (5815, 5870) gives 0.032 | 0.843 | 0.875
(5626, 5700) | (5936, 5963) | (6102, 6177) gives 0.016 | 0.832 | 0.841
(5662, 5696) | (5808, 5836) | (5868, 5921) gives -0.093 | 0.858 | 0.825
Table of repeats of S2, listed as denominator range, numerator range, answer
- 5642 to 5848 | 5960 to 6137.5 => 1.01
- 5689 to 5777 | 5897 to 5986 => 1.02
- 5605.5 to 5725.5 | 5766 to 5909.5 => 1.05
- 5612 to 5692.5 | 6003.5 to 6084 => 1.11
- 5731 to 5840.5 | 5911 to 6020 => 1.01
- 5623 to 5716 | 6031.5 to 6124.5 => 1.03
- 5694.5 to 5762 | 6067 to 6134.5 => 1.00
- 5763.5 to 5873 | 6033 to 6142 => 0.97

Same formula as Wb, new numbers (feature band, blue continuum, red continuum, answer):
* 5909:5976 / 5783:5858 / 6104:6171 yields 1.6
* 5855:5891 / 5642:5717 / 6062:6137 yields 1.7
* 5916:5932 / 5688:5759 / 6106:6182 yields -0.4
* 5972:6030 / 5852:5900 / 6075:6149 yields -5.0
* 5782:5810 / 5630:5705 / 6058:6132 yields -2.2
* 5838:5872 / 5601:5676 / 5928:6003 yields -1.2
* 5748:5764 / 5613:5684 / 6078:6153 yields 0.5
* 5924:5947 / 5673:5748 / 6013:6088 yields 0.6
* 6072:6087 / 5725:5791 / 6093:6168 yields -0.2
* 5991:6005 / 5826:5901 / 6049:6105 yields -0.8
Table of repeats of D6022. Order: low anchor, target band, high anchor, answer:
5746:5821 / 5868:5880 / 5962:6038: 1.01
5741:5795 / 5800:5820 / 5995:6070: -4.73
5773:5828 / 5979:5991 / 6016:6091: -0.42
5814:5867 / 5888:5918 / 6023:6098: 1.36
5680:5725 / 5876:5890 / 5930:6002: 1.22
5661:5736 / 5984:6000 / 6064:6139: 0.09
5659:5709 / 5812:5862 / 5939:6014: -0.84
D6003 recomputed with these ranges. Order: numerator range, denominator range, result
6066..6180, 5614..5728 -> 1.03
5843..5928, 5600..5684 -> 1.08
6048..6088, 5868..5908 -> 1.07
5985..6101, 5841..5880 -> 1.00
